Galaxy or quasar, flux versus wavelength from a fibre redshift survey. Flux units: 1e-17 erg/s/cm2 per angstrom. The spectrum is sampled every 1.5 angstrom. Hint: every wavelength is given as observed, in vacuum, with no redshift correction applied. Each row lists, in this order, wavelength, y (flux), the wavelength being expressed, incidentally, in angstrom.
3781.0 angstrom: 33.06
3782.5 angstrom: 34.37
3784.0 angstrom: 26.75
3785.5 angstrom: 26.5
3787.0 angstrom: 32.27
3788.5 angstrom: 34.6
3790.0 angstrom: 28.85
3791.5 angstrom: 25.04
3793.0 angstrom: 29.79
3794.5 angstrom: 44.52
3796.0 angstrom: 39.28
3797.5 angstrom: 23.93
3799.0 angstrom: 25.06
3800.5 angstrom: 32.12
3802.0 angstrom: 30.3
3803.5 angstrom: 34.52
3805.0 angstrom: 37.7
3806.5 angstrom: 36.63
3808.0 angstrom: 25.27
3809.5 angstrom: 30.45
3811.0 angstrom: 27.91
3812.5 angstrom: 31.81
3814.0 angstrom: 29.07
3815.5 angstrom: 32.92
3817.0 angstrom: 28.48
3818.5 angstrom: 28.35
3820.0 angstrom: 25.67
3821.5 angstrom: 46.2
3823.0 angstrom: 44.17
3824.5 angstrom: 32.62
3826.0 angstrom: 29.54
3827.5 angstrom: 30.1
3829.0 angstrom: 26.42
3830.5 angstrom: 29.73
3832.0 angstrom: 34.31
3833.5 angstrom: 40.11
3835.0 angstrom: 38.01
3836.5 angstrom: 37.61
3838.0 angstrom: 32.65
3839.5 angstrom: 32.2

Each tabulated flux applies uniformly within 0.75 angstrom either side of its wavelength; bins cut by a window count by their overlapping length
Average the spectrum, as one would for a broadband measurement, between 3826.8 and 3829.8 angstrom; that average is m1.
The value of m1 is 28.3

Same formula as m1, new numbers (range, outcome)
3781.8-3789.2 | 30.8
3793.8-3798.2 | 35.9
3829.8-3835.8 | 35.6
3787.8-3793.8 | 29.7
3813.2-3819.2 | 29.7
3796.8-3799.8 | 24.6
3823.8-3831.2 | 29.7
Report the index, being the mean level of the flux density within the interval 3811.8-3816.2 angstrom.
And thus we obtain 31.2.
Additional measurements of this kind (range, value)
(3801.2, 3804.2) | 32.4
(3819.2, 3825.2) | 37.1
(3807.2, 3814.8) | 29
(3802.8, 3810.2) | 32.9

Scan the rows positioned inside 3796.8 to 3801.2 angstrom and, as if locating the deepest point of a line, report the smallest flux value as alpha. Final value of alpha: 23.93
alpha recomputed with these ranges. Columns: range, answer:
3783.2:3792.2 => 25.04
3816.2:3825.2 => 25.67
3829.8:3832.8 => 29.73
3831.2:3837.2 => 34.31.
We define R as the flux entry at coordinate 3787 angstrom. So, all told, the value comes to 32.27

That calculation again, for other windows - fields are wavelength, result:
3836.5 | 37.61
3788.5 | 34.6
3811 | 27.91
